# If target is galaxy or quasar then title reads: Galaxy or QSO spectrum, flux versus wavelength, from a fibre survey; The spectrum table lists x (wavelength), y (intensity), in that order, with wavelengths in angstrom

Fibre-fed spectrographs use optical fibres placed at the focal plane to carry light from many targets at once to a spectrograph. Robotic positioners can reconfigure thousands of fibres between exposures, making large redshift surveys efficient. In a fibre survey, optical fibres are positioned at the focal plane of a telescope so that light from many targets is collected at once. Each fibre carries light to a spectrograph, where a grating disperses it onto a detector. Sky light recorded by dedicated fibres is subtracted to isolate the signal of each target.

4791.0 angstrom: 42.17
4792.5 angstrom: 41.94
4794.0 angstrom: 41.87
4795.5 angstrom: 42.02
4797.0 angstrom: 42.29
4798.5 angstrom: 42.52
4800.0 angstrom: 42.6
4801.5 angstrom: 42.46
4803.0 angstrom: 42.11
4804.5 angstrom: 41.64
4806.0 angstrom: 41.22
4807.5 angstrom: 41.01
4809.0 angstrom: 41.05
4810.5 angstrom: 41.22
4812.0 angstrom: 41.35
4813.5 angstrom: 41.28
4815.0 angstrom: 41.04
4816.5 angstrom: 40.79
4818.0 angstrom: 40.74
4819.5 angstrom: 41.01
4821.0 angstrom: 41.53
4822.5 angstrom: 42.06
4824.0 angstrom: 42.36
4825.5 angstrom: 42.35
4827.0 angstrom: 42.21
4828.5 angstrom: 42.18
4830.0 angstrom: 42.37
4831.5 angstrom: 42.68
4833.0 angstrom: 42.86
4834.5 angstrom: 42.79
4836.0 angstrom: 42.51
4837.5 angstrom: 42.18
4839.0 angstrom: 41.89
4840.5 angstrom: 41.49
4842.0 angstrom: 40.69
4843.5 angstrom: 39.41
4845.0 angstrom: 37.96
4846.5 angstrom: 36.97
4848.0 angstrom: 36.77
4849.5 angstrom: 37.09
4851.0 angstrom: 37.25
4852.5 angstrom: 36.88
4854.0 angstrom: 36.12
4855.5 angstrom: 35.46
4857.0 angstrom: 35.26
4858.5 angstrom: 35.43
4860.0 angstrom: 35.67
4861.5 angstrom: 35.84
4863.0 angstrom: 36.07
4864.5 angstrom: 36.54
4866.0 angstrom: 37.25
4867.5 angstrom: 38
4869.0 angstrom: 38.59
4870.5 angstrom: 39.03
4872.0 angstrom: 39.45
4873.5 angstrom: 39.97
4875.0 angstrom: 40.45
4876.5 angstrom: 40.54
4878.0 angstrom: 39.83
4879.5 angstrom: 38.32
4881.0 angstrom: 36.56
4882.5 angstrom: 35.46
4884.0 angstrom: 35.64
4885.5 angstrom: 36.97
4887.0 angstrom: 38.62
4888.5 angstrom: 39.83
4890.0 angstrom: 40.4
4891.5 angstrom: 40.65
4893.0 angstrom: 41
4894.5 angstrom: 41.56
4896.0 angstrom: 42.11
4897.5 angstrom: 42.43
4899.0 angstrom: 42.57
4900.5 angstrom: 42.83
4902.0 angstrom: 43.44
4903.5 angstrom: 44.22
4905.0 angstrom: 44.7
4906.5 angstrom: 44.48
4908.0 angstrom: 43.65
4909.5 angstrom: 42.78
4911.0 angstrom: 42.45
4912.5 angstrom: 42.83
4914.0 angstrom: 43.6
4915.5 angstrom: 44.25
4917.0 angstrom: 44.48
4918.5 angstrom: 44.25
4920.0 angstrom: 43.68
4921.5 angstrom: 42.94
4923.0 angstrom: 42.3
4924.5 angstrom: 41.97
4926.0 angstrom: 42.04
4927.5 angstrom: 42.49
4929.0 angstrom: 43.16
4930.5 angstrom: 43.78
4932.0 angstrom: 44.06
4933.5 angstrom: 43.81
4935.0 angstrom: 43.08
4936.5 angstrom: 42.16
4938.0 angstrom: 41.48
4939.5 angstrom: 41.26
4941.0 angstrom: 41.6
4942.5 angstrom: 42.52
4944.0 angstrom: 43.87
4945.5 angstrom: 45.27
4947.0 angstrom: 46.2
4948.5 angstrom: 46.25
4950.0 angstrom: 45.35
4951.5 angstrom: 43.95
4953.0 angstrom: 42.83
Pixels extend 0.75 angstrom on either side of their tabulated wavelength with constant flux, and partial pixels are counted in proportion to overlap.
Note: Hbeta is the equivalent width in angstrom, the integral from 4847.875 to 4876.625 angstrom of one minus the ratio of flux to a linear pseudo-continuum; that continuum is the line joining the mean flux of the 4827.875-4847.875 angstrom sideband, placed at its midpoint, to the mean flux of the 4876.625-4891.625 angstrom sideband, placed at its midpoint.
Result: 1.62 angstrom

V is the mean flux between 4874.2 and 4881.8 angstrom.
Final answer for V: 39.1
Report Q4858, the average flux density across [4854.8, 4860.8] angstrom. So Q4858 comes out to 35.5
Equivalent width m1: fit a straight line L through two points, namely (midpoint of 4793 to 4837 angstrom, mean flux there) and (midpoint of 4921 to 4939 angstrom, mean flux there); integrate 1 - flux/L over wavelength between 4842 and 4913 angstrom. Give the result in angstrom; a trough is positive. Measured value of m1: 5.2 angstrom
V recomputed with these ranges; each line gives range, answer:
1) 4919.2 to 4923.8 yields 43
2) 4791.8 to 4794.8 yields 41.9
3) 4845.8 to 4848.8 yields 36.9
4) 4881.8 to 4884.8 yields 35.6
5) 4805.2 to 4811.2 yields 41.1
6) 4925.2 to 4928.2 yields 42.3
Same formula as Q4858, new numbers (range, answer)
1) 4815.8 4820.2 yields 40.8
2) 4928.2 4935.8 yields 43.6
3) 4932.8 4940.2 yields 42.4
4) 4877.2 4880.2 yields 39.1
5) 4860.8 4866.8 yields 36.4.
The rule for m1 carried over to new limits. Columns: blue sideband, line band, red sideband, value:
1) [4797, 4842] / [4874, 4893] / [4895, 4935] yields 1.81 angstrom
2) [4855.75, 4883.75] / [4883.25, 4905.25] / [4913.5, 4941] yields -0.62 angstrom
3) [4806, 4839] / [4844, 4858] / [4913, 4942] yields 1.81 angstrom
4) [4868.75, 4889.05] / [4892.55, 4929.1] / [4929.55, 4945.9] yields -1.93 angstrom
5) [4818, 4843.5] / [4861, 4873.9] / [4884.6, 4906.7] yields 1.21 angstrom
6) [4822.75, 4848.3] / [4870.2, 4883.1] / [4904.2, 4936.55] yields 1.03 angstrom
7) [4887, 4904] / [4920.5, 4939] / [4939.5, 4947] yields 0.07 angstrom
